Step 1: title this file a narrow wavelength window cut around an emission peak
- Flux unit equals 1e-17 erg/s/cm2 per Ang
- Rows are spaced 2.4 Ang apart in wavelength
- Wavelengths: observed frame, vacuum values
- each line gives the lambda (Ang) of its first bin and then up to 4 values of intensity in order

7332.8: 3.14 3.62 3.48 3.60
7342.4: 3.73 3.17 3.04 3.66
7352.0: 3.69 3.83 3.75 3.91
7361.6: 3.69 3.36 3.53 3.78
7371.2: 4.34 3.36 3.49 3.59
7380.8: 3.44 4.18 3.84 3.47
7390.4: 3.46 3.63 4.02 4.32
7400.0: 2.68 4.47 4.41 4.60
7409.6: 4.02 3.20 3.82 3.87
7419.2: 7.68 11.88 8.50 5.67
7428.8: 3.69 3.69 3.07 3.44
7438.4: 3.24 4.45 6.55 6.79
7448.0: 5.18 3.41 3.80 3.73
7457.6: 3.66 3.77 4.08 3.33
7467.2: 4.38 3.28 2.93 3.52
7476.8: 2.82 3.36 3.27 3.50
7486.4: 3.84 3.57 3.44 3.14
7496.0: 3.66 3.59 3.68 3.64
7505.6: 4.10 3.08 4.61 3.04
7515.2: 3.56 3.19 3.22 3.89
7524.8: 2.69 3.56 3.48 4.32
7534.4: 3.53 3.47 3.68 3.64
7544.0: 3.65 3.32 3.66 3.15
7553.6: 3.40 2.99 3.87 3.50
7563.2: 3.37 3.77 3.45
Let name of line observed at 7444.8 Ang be [N II]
